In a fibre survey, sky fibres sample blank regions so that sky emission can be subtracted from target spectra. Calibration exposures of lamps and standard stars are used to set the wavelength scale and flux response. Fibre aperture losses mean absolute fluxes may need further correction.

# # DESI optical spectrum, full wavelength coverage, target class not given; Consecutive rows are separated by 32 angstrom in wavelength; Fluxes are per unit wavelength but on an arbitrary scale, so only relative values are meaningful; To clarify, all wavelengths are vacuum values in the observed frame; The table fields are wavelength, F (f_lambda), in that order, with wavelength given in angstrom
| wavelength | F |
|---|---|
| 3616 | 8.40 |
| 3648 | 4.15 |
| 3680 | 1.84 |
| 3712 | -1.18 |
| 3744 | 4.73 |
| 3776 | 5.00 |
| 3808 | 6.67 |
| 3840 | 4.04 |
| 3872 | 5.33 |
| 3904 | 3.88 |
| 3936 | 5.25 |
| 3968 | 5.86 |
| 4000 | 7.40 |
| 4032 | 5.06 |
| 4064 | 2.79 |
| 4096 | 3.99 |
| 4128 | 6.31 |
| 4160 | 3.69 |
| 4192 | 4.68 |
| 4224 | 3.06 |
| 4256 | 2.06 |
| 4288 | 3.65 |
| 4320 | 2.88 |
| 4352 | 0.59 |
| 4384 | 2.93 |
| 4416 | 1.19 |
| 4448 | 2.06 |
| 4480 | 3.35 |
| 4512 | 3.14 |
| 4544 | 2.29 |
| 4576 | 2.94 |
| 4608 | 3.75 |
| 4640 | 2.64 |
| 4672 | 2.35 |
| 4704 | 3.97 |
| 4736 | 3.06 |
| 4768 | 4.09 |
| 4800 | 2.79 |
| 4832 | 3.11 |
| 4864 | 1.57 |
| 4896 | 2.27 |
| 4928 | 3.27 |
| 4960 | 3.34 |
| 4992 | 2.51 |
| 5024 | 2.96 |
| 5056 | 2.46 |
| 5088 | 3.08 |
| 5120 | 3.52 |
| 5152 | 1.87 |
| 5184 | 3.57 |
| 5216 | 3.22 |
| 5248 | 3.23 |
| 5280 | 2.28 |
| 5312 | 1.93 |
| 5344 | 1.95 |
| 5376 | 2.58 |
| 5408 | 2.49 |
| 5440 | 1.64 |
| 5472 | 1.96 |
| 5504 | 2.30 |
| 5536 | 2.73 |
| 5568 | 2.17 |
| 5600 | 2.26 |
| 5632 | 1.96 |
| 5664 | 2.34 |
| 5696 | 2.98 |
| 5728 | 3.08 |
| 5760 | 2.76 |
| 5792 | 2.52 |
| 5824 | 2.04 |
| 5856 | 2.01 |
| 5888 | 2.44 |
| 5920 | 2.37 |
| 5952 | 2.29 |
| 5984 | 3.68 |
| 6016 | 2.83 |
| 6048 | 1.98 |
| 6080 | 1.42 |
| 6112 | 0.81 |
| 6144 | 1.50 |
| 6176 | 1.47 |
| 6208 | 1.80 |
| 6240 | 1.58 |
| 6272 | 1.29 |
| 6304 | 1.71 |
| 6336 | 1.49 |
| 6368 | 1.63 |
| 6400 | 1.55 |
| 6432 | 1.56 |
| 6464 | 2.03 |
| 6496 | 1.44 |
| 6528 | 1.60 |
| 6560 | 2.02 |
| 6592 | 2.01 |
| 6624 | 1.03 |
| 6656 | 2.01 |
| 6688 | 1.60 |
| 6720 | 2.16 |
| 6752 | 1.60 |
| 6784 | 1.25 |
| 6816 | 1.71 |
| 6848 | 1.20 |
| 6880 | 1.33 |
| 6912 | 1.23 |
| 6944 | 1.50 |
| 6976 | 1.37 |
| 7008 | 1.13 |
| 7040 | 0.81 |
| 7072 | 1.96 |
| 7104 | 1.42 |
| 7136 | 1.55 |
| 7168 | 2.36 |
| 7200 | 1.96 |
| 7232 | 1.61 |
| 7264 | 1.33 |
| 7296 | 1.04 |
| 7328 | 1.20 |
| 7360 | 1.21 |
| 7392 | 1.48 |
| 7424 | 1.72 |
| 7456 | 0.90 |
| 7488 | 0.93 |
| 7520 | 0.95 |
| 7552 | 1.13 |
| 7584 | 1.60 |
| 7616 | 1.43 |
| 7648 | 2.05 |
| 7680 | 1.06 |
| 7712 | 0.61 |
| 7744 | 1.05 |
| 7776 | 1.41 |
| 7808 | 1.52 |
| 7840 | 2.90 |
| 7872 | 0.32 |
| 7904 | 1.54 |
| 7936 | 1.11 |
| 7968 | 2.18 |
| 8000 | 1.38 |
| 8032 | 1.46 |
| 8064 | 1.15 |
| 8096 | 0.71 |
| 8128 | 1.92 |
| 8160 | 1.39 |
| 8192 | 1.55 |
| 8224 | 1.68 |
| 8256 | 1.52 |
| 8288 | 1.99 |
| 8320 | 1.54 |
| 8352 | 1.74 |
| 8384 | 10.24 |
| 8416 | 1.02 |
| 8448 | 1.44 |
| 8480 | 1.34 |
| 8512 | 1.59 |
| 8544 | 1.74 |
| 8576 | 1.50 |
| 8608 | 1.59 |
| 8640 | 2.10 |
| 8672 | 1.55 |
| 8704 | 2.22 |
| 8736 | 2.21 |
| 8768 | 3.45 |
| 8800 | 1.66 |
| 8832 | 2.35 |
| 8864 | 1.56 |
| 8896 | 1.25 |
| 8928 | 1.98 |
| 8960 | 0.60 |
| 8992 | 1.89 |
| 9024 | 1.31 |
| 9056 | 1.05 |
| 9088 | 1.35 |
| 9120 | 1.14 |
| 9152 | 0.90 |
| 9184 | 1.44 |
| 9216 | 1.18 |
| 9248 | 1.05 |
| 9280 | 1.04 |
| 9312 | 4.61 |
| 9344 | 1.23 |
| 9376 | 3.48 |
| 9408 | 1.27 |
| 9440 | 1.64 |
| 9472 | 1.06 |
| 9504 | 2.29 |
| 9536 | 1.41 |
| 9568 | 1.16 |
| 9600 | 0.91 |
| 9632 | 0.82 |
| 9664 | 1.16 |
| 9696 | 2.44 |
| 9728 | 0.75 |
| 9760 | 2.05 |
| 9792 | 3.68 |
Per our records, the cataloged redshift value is 1.25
